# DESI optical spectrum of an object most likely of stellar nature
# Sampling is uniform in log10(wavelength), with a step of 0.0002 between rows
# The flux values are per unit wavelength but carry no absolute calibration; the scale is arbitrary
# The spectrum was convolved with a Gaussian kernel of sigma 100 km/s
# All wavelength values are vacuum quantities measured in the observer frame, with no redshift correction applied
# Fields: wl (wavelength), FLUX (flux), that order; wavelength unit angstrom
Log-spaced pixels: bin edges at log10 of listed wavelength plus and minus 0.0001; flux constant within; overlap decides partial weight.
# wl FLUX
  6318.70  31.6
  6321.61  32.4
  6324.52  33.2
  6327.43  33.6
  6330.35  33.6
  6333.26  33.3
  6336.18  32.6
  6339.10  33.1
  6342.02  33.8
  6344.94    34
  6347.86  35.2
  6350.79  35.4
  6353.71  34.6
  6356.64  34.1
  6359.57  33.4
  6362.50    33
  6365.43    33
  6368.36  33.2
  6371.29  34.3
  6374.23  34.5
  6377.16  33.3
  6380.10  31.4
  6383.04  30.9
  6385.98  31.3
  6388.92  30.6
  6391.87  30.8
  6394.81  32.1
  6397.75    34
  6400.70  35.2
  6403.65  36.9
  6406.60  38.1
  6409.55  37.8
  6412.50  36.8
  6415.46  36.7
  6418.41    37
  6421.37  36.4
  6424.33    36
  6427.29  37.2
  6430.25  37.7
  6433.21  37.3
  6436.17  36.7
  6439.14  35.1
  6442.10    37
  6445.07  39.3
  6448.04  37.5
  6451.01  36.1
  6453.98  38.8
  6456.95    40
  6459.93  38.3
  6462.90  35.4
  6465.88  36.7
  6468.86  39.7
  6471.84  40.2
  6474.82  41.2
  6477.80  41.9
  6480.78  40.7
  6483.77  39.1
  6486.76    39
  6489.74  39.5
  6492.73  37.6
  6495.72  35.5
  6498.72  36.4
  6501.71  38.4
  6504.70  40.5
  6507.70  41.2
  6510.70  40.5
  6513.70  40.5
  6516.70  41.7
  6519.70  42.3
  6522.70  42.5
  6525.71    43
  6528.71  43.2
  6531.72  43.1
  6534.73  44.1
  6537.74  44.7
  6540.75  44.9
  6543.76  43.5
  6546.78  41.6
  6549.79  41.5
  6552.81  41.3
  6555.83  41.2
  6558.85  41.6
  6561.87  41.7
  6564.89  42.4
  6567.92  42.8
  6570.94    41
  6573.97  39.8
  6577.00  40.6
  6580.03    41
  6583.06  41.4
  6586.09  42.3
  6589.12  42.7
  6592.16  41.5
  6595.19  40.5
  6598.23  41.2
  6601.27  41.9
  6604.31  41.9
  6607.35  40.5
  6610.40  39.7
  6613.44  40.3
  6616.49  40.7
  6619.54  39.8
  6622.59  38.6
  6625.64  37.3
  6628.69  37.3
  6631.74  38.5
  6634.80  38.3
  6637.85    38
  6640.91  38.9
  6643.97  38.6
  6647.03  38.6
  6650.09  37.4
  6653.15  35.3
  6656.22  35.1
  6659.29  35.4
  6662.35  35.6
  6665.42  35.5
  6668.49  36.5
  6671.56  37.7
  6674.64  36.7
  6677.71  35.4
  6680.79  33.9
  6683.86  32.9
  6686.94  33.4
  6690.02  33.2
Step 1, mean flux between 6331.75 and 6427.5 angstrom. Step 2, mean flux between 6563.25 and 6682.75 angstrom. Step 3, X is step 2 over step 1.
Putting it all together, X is 1.14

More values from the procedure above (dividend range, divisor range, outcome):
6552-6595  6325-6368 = 1.23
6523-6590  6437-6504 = 1.10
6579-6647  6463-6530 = 1.00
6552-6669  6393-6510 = 1.05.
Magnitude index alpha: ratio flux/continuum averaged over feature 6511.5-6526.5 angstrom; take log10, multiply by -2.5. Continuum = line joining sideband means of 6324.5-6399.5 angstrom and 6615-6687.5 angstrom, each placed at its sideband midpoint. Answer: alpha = -0.19 mag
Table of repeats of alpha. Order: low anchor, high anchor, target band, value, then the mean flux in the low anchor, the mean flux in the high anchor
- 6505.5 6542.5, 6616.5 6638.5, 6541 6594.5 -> -0.02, 42.6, 38.4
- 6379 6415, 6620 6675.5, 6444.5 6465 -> -0.09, 33.9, 37.2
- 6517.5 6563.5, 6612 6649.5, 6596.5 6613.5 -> -0.03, 42.7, 38.7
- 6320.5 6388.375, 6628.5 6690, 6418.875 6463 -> -0.09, 33.3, 36.4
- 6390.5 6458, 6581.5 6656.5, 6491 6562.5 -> -0.09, 36.5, 39.5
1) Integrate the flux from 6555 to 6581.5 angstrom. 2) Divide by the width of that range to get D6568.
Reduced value 41.3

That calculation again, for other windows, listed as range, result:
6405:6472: 37.4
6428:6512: 38.5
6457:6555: 40.6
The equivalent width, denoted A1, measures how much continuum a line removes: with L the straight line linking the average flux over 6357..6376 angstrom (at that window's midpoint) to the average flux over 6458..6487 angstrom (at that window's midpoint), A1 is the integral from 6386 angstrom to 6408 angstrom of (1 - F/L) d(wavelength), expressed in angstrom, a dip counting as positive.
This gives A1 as 0.9 angstrom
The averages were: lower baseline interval 33.6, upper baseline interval 39.2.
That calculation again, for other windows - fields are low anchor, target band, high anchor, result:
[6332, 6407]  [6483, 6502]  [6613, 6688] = -1.5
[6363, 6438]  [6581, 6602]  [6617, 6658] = -2.5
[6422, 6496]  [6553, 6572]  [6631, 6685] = -2.3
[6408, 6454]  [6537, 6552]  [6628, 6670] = -2.4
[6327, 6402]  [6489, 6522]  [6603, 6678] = -3.6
